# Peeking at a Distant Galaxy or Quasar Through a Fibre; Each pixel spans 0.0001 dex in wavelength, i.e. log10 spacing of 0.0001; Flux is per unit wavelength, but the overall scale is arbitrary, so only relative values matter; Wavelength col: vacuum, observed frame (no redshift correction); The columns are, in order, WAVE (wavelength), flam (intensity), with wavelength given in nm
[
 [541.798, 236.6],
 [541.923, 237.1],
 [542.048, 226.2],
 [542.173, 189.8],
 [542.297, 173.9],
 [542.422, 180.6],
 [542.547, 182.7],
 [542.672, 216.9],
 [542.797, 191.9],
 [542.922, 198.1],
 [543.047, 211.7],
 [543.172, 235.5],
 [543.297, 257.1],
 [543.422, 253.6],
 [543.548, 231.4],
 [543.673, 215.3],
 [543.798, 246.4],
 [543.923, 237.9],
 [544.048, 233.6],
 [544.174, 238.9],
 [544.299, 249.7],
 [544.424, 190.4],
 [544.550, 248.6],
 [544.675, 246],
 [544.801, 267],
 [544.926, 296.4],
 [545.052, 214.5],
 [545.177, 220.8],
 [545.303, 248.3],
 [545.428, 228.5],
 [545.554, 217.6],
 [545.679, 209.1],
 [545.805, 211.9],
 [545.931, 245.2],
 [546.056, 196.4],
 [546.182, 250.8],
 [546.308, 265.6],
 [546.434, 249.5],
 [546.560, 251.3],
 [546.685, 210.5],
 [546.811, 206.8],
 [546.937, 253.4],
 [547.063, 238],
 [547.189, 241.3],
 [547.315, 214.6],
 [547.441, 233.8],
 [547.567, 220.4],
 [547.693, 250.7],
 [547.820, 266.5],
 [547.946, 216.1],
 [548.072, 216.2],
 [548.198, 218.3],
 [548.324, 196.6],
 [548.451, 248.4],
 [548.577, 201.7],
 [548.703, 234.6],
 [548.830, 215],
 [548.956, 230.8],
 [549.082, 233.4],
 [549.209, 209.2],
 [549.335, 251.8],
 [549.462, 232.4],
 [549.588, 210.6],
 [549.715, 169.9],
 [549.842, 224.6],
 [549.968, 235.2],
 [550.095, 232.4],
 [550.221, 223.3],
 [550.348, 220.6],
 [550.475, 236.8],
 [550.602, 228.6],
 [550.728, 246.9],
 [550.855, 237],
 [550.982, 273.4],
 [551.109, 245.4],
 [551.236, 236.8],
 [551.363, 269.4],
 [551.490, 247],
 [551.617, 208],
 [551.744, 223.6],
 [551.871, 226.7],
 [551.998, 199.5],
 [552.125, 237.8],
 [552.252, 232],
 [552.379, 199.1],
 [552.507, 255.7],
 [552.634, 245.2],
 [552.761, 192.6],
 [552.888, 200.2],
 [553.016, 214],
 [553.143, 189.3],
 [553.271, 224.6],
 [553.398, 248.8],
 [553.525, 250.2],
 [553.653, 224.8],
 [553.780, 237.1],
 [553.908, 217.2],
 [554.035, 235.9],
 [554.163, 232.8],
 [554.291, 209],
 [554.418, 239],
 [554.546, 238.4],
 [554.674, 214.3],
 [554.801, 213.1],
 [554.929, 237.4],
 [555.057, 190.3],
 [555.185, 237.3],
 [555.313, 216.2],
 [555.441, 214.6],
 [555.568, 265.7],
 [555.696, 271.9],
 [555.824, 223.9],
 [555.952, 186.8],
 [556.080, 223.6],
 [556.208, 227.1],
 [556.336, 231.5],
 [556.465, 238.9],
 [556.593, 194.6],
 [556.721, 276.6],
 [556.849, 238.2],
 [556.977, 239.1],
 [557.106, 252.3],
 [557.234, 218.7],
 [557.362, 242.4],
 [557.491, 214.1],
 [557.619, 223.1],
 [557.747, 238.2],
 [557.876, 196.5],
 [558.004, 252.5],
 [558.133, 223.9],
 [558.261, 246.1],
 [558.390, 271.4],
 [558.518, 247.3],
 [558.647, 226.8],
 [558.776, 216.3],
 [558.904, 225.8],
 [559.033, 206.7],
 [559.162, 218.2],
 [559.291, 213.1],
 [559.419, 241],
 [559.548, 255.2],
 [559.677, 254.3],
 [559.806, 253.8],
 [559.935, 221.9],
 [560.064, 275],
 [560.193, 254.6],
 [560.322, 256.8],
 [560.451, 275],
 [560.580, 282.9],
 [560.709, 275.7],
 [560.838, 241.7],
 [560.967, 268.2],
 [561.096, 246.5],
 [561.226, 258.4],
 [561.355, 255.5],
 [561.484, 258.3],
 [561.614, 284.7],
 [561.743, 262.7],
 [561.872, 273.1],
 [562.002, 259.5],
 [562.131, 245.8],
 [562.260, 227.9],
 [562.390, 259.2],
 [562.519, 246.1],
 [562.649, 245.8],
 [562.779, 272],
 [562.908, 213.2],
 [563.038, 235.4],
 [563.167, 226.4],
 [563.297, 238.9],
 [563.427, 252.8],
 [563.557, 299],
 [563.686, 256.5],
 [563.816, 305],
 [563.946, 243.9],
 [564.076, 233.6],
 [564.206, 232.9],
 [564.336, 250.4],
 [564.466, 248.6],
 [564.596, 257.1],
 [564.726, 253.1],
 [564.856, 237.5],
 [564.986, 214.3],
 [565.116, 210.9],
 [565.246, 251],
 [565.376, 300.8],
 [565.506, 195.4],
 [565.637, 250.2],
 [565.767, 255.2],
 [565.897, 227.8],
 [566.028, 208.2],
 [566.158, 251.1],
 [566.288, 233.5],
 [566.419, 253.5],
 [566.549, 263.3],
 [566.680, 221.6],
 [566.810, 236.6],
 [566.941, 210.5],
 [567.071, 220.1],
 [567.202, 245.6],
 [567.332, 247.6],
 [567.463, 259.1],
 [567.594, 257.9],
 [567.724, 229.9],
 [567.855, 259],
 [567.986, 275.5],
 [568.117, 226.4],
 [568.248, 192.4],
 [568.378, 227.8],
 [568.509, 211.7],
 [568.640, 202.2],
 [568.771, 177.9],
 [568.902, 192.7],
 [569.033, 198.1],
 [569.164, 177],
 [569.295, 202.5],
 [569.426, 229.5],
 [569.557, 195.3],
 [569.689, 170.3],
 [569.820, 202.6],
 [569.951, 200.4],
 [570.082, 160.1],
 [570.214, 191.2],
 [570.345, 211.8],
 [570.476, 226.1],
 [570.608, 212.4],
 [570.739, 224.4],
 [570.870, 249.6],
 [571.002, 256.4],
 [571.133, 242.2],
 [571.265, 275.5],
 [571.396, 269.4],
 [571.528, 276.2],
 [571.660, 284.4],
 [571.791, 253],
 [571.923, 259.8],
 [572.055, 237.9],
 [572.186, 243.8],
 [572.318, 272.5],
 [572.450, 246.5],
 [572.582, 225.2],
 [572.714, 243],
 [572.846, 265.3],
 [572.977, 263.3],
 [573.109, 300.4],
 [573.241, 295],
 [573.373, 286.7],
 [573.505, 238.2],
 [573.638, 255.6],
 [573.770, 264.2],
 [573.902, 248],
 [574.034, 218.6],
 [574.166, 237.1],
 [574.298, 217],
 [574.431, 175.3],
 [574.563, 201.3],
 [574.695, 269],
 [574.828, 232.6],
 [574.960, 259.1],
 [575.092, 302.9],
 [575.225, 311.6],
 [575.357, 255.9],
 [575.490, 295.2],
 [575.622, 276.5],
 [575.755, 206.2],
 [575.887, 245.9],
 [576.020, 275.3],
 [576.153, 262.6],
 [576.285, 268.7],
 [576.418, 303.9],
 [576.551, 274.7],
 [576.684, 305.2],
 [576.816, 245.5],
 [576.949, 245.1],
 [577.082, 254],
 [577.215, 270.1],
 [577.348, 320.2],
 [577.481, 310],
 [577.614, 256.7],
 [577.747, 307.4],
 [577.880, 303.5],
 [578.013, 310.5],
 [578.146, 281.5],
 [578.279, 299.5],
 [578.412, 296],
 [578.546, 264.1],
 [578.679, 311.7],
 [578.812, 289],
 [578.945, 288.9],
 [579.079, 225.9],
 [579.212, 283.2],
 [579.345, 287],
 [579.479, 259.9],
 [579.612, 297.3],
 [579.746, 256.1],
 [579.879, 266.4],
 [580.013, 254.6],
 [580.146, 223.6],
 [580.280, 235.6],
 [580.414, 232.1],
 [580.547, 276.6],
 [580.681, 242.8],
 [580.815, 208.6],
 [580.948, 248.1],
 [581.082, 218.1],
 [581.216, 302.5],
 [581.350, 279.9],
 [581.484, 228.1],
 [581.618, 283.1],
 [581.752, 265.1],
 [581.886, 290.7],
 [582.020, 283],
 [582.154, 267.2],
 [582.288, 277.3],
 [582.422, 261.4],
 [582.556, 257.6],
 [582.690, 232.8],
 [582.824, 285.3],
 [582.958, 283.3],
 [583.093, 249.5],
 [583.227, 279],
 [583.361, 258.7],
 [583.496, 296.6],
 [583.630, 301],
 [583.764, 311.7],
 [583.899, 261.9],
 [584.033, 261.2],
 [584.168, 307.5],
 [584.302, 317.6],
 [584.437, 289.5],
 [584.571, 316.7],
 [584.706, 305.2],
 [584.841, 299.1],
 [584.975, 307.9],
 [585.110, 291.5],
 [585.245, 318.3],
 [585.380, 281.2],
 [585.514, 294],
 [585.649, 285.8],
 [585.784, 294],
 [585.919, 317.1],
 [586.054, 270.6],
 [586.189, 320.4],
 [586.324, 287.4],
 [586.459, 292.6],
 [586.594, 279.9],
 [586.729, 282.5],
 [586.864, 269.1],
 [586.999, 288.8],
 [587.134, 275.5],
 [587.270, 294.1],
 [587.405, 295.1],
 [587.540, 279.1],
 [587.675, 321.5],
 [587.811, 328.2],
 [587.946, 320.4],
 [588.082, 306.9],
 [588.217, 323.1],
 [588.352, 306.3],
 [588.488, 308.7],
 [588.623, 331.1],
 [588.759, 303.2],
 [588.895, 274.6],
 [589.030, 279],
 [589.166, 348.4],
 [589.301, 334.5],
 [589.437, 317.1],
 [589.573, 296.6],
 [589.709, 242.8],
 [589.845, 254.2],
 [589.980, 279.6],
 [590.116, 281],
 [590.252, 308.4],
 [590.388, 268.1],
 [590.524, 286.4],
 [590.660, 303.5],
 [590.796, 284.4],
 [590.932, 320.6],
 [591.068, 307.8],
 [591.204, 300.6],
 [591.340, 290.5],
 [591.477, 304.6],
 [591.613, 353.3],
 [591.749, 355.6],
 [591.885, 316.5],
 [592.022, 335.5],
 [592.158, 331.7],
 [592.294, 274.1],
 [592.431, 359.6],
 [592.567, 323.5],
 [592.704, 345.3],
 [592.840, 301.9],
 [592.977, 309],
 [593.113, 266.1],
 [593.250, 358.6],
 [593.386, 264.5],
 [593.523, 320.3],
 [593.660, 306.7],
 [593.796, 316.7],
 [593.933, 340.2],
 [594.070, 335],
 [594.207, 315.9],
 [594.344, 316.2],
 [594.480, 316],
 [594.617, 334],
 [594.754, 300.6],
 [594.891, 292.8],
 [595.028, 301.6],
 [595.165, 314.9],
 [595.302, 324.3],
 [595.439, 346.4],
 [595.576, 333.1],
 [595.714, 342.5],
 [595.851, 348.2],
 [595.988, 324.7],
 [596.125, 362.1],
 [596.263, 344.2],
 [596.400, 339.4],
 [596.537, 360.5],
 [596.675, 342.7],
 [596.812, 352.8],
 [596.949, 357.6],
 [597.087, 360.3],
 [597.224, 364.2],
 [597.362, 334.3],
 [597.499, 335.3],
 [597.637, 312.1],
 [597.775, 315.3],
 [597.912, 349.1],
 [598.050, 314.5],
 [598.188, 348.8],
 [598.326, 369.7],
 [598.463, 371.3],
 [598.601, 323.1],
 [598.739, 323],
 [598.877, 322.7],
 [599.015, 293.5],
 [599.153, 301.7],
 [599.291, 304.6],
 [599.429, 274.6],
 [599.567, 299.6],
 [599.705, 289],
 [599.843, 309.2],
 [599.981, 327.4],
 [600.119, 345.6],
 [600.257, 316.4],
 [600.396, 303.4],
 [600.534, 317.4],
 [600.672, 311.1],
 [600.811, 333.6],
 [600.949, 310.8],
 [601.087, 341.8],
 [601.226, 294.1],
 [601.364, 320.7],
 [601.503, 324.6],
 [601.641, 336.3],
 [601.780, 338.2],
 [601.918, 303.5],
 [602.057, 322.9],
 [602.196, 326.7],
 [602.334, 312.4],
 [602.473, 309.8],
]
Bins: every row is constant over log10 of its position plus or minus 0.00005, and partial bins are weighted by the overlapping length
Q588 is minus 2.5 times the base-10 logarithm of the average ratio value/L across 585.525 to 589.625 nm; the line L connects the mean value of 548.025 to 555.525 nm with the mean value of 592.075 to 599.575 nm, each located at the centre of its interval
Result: 0.02 mag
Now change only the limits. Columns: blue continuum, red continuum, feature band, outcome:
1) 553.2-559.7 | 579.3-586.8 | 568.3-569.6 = 0.243 mag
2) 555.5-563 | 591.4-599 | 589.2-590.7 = 0.098 mag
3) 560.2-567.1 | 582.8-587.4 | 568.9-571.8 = 0.181 mag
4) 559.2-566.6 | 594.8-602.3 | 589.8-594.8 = 0.010 mag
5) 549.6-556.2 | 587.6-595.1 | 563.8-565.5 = 0.029 mag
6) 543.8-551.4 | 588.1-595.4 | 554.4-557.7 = 0.081 mag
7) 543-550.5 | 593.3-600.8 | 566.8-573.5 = 0.177 mag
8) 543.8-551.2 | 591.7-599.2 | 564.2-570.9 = 0.203 mag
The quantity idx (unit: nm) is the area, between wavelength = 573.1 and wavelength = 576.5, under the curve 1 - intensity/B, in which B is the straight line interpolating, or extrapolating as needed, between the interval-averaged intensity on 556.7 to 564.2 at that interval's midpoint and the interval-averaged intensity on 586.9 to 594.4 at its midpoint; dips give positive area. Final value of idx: 0.23 nm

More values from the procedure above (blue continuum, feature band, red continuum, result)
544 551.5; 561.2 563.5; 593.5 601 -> 0.08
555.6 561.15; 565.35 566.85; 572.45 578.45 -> 0.07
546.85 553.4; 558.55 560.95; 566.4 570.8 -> -0.24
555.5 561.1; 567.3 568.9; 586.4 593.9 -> 0.19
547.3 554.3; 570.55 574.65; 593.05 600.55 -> 0.36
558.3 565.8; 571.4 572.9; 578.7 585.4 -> 0.03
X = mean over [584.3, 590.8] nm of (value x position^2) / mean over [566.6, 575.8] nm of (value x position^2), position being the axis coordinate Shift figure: 1.3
